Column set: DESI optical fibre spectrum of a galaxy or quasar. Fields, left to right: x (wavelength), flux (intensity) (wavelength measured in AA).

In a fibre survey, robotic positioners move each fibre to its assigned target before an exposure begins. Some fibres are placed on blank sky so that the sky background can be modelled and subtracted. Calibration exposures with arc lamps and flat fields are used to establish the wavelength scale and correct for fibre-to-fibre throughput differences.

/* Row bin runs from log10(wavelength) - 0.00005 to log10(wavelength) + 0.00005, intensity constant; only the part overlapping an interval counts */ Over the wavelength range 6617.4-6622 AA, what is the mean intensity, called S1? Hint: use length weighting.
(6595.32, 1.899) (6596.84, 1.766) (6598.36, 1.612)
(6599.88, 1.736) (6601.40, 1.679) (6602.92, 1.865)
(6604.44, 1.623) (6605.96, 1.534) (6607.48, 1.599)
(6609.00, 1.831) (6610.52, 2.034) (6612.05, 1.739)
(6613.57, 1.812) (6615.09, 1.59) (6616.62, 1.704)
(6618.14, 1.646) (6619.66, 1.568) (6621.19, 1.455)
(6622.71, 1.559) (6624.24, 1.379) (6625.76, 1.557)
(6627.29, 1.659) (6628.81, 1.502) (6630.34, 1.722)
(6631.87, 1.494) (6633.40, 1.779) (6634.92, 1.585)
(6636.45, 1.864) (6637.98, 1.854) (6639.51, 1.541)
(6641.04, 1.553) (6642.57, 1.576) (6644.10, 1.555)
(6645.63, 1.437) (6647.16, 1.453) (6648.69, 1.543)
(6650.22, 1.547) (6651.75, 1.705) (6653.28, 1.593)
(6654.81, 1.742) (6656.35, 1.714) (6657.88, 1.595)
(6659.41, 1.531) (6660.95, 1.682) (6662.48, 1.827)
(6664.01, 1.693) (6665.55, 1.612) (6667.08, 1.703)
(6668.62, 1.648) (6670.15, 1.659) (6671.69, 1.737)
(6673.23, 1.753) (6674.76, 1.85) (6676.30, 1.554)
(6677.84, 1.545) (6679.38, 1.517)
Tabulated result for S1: 1.56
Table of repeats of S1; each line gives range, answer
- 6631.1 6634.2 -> 1.64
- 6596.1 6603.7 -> 1.73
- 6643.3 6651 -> 1.51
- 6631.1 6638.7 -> 1.71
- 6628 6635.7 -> 1.62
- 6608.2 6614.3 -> 1.85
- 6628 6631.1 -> 1.61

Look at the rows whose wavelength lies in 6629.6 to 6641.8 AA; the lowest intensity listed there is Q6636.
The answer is 1.494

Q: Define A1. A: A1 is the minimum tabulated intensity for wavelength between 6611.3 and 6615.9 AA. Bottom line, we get 1.59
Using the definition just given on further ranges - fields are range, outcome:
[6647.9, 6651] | 1.543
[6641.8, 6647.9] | 1.437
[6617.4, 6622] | 1.455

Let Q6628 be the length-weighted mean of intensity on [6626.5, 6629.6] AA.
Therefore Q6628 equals 1.58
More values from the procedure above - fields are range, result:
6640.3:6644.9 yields 1.56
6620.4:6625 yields 1.46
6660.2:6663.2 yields 1.76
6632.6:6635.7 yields 1.68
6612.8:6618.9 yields 1.69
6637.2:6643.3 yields 1.63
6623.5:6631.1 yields 1.57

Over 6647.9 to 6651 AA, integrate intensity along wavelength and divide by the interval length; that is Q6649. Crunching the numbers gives 1.55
